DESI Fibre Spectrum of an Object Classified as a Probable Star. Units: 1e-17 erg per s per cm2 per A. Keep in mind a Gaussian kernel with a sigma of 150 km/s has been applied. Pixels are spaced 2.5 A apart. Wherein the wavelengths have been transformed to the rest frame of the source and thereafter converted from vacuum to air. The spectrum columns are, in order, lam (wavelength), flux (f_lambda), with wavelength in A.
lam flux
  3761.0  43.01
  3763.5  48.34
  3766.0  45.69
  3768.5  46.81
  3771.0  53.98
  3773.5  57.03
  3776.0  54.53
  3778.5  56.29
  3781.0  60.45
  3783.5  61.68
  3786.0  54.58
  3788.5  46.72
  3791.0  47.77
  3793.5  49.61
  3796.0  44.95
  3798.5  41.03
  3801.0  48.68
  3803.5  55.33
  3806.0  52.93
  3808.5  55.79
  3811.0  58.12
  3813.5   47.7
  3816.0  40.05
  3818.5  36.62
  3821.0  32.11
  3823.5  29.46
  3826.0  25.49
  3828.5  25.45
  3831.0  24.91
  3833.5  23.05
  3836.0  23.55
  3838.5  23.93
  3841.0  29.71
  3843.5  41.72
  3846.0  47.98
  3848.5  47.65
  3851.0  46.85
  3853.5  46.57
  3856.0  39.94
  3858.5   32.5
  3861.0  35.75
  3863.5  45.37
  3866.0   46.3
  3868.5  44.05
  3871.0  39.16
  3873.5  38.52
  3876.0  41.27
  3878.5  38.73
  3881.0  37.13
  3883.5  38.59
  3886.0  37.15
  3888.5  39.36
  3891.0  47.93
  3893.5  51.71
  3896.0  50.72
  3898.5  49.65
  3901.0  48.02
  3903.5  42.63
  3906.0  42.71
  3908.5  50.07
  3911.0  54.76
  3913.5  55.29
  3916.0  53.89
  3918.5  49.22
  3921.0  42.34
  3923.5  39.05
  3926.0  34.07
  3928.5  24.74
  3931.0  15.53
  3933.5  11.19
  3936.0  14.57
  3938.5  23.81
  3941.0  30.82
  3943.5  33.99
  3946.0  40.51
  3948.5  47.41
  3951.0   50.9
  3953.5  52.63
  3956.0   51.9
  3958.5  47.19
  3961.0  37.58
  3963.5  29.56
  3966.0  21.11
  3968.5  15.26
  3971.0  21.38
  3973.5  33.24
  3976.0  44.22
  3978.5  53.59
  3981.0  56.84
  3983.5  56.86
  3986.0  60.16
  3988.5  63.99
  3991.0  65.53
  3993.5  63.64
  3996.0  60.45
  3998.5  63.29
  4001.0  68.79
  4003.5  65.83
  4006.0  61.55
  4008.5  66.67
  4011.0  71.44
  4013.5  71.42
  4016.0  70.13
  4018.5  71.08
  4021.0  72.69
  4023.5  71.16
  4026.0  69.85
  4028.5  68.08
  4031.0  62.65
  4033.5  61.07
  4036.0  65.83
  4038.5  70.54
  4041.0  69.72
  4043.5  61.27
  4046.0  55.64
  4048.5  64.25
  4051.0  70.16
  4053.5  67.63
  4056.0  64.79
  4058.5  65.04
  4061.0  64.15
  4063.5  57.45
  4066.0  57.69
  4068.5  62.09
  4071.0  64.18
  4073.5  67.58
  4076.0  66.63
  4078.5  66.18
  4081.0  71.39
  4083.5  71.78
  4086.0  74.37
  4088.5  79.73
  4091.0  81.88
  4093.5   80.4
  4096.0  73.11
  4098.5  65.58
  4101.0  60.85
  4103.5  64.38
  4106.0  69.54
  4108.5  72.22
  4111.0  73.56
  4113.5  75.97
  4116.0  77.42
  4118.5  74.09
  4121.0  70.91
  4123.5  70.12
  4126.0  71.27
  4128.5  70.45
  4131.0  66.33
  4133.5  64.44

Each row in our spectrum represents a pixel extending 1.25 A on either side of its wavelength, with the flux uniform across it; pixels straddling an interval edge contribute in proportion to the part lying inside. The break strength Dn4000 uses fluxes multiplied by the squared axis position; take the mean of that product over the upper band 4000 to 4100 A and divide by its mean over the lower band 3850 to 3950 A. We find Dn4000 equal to 1.8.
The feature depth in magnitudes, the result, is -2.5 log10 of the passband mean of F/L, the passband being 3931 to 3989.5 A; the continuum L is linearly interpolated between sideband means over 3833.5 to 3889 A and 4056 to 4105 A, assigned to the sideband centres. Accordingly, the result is 0.34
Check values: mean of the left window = 38.8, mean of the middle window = 38.5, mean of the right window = 68.1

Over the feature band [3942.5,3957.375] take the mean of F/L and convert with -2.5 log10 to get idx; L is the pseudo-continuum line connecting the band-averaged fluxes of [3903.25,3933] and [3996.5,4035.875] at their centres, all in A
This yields 0.078 mag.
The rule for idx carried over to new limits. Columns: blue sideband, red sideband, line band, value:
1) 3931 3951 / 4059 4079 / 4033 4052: -0.16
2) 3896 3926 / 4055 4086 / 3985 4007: -0.12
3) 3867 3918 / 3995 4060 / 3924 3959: 0.49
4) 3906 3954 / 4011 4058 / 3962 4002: 0.11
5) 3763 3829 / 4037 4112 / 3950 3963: 0.25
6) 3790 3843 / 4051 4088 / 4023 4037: -0.07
